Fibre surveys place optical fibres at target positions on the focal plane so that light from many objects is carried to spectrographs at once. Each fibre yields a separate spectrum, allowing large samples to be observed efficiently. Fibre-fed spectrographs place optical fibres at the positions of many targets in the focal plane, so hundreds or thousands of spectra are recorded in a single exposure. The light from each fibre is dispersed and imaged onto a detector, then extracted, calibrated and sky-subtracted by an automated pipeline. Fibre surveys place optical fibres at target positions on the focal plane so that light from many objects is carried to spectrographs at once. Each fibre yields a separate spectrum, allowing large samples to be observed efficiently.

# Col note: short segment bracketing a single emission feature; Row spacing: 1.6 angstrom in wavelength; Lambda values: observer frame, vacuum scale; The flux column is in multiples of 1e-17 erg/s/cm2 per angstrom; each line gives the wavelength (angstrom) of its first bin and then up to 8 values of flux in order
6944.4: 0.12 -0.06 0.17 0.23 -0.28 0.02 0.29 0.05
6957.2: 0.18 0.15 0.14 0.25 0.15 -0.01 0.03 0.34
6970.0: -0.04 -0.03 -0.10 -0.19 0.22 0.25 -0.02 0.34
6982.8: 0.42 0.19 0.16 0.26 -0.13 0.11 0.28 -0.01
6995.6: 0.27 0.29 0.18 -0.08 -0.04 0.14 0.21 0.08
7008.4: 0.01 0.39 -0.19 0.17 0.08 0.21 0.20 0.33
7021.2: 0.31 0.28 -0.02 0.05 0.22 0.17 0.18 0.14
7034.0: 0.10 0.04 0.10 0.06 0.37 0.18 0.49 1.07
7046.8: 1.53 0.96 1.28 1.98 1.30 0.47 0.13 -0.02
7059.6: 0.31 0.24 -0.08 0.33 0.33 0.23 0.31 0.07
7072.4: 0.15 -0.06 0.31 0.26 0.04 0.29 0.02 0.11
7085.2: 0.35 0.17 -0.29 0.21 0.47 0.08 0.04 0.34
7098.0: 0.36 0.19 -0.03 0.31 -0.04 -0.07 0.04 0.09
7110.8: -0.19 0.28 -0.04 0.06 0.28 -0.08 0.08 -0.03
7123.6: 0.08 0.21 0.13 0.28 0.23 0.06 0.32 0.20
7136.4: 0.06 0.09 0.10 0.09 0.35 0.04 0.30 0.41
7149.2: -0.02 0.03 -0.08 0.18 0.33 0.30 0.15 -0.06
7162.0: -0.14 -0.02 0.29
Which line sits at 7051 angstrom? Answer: [O II]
